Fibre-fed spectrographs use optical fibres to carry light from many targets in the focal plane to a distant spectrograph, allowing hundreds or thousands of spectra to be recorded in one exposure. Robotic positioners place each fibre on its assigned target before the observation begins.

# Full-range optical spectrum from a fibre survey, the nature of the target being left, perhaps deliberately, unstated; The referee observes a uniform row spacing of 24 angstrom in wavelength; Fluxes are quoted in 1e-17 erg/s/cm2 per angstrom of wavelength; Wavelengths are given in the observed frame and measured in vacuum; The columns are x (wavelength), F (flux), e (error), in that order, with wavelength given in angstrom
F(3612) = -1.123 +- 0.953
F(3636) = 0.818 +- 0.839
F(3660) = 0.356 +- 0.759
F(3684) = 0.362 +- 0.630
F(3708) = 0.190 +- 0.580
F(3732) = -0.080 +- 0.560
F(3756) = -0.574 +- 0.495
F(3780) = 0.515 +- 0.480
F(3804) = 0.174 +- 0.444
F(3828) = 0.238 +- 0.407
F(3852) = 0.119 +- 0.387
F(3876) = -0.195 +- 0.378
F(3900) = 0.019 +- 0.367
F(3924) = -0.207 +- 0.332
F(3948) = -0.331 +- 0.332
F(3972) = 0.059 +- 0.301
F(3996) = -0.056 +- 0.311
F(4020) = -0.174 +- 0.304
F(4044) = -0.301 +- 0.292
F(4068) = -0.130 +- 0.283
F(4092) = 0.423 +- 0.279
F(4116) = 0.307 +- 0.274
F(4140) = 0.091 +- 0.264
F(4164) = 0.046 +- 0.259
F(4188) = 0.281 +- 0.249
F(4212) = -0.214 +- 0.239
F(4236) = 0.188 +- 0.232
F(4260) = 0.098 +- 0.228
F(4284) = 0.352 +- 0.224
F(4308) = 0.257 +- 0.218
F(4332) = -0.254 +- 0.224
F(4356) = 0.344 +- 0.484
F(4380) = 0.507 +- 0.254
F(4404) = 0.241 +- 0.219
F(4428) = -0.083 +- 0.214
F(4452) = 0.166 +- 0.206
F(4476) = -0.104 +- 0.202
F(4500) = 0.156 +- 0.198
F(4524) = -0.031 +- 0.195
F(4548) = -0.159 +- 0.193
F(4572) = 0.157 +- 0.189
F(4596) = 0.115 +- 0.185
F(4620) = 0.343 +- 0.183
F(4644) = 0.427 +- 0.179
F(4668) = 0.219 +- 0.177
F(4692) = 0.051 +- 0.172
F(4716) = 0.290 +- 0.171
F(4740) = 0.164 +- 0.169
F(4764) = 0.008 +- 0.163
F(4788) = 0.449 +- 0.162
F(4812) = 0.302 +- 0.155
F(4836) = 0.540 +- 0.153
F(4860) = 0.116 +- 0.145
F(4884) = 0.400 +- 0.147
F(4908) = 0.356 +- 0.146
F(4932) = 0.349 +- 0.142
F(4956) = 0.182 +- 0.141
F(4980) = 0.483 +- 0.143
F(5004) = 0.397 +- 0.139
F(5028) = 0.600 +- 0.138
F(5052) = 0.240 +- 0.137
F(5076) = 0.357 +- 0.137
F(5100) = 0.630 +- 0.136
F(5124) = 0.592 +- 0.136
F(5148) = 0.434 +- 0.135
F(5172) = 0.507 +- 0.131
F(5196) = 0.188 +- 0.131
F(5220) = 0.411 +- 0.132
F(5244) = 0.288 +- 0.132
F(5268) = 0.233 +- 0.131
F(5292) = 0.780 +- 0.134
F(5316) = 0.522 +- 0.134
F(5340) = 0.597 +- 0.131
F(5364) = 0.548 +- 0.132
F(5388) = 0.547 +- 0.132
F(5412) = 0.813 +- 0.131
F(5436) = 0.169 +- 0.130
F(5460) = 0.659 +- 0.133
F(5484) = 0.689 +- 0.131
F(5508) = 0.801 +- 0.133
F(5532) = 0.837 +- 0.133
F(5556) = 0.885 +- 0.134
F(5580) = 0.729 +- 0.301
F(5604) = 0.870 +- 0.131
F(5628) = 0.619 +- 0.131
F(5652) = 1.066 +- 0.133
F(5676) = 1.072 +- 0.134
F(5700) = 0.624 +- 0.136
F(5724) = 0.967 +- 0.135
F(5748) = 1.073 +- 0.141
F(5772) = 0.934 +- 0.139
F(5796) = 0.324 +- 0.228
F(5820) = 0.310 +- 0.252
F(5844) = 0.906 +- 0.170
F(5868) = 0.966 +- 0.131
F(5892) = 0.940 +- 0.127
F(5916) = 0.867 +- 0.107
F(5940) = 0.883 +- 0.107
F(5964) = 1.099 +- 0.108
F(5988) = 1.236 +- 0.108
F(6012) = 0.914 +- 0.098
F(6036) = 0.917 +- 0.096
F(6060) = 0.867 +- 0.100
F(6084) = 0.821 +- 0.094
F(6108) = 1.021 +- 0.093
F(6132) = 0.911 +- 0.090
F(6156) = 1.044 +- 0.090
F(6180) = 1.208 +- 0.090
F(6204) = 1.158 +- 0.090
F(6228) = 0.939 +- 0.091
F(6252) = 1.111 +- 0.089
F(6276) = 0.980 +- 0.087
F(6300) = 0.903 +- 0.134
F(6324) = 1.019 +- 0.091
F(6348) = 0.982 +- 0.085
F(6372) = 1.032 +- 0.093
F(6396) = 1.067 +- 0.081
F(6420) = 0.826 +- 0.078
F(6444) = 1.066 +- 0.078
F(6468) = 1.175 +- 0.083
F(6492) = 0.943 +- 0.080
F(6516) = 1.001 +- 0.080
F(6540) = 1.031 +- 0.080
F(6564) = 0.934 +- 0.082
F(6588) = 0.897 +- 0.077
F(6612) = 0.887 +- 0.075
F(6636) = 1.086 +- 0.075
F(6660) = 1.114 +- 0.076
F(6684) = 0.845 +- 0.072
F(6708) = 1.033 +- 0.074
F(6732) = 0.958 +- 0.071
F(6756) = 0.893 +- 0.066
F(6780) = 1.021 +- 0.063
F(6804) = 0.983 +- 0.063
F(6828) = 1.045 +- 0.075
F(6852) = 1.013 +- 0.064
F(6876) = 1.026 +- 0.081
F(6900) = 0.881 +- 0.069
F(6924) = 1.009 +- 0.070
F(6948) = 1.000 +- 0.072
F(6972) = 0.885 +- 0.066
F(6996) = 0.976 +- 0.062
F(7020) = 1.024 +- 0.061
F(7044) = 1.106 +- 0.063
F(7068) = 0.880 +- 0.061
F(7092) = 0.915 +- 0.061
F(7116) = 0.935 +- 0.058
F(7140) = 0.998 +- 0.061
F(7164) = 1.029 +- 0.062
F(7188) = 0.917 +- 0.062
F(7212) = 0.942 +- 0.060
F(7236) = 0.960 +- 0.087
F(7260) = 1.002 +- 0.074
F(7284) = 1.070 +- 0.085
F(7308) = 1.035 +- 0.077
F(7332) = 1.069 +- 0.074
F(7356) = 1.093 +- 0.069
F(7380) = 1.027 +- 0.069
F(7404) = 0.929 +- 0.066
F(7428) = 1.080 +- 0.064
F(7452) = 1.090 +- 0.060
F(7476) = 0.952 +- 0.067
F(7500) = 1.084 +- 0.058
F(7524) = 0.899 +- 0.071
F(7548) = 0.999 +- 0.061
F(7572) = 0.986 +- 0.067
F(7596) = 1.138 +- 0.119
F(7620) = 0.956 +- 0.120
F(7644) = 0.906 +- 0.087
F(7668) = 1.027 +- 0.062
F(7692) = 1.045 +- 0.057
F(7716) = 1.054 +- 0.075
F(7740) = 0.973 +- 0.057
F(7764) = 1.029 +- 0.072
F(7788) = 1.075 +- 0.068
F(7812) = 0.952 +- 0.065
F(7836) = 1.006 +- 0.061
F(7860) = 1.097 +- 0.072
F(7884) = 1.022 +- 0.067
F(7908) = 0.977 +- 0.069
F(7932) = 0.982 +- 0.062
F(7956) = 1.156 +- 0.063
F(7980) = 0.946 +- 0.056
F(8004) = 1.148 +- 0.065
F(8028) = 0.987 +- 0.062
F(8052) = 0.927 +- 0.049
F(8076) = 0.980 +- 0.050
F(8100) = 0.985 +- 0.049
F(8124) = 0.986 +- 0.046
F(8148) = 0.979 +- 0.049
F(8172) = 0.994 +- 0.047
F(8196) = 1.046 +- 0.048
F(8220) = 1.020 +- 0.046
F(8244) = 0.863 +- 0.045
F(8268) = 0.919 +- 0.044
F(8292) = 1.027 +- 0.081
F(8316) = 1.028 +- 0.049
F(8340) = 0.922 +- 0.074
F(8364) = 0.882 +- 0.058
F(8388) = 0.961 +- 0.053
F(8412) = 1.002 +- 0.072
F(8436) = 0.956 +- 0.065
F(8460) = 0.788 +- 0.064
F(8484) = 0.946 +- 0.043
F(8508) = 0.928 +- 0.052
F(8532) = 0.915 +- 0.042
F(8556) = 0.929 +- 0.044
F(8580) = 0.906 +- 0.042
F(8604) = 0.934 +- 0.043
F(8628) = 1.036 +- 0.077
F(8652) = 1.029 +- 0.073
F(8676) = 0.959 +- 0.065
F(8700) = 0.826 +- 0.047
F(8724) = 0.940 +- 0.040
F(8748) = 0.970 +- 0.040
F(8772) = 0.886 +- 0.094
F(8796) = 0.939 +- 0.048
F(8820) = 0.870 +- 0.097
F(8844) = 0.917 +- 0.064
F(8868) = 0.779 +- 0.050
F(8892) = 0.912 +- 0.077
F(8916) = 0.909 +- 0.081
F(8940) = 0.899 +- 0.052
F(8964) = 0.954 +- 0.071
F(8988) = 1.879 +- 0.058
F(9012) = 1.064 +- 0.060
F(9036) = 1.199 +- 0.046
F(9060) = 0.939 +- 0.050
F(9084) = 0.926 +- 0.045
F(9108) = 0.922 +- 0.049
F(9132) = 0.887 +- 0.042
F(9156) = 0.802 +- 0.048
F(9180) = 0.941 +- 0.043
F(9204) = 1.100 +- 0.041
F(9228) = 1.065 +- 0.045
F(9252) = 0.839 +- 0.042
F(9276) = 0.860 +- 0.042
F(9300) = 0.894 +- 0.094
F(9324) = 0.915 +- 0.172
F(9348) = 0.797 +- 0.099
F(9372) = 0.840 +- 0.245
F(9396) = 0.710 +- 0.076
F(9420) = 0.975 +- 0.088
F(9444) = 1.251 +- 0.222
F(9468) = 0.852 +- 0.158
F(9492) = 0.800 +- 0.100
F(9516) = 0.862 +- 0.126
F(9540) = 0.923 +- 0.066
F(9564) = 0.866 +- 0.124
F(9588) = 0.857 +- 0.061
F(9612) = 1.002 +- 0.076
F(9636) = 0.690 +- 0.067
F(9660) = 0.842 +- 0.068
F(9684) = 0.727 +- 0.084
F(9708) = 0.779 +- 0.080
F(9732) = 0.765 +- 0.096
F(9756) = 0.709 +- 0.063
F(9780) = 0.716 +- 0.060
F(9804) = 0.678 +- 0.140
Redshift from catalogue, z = 0.37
